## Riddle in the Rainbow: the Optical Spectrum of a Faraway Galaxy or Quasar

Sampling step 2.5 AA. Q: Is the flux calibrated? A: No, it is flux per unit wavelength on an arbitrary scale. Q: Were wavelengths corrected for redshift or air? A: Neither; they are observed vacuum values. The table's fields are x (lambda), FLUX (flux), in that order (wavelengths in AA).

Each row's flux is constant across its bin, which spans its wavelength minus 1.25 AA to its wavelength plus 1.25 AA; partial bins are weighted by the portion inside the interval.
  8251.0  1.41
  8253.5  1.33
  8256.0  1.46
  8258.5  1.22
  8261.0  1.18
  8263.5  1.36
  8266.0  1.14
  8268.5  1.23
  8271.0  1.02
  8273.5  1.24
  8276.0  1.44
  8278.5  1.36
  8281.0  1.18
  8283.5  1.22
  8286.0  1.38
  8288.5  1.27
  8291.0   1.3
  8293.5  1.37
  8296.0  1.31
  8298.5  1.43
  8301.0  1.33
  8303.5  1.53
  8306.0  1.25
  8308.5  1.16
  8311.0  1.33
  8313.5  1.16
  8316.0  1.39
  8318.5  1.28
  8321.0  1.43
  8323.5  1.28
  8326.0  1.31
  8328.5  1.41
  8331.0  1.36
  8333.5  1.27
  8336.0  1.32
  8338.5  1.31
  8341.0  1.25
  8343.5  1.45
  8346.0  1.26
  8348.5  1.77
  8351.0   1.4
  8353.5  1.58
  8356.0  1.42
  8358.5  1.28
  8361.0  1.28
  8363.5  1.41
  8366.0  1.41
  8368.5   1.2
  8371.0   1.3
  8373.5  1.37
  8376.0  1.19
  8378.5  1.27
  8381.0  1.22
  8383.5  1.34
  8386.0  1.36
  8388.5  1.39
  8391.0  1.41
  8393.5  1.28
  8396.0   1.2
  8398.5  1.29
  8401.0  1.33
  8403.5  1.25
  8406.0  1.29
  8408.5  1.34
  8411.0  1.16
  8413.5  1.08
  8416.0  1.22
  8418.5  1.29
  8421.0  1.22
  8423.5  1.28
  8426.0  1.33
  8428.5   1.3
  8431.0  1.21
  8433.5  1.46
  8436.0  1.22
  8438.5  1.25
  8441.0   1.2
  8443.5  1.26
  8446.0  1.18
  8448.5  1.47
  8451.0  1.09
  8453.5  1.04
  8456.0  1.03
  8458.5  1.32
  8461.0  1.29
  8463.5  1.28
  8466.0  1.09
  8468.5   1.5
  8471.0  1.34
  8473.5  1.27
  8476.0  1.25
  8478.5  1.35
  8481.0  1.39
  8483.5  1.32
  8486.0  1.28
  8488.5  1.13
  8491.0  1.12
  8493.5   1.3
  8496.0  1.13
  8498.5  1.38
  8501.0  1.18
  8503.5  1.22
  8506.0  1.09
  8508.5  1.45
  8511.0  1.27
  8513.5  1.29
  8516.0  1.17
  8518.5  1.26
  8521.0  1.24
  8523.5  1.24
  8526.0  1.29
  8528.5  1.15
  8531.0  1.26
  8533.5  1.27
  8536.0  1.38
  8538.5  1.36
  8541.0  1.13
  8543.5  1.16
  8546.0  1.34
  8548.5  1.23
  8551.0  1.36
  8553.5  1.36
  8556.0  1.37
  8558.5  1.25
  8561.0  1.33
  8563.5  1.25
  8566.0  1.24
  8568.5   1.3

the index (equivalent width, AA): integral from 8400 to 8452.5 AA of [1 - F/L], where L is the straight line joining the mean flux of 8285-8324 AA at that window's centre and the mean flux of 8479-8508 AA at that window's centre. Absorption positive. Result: 0.5 AA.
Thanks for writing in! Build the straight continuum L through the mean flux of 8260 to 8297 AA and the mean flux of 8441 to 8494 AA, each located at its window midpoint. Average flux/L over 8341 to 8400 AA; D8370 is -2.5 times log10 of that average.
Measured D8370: -0.075 mag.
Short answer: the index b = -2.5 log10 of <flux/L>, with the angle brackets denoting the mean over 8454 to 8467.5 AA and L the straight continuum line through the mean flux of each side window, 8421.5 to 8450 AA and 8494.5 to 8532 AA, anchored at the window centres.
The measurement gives 0.06 mag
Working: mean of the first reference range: 1.28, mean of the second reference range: 1.24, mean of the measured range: 1.2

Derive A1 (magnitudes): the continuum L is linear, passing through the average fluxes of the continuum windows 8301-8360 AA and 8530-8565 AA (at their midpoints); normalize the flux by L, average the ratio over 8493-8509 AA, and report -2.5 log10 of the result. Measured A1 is 0.06 mag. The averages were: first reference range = 1.36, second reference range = 1.29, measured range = 1.24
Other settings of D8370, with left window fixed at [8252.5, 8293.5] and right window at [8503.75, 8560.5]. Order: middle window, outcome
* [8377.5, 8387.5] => -0.02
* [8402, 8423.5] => 0.03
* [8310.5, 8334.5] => -0.04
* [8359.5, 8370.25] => -0.04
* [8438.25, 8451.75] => 0.02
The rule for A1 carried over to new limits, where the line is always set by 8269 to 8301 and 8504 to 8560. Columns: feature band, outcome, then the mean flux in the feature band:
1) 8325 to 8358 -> -0.08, 1.39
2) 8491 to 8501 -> 0.03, 1.24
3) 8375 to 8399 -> -0.01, 1.3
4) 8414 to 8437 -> 0.00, 1.28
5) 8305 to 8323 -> 0.00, 1.29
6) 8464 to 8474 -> -0.02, 1.3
